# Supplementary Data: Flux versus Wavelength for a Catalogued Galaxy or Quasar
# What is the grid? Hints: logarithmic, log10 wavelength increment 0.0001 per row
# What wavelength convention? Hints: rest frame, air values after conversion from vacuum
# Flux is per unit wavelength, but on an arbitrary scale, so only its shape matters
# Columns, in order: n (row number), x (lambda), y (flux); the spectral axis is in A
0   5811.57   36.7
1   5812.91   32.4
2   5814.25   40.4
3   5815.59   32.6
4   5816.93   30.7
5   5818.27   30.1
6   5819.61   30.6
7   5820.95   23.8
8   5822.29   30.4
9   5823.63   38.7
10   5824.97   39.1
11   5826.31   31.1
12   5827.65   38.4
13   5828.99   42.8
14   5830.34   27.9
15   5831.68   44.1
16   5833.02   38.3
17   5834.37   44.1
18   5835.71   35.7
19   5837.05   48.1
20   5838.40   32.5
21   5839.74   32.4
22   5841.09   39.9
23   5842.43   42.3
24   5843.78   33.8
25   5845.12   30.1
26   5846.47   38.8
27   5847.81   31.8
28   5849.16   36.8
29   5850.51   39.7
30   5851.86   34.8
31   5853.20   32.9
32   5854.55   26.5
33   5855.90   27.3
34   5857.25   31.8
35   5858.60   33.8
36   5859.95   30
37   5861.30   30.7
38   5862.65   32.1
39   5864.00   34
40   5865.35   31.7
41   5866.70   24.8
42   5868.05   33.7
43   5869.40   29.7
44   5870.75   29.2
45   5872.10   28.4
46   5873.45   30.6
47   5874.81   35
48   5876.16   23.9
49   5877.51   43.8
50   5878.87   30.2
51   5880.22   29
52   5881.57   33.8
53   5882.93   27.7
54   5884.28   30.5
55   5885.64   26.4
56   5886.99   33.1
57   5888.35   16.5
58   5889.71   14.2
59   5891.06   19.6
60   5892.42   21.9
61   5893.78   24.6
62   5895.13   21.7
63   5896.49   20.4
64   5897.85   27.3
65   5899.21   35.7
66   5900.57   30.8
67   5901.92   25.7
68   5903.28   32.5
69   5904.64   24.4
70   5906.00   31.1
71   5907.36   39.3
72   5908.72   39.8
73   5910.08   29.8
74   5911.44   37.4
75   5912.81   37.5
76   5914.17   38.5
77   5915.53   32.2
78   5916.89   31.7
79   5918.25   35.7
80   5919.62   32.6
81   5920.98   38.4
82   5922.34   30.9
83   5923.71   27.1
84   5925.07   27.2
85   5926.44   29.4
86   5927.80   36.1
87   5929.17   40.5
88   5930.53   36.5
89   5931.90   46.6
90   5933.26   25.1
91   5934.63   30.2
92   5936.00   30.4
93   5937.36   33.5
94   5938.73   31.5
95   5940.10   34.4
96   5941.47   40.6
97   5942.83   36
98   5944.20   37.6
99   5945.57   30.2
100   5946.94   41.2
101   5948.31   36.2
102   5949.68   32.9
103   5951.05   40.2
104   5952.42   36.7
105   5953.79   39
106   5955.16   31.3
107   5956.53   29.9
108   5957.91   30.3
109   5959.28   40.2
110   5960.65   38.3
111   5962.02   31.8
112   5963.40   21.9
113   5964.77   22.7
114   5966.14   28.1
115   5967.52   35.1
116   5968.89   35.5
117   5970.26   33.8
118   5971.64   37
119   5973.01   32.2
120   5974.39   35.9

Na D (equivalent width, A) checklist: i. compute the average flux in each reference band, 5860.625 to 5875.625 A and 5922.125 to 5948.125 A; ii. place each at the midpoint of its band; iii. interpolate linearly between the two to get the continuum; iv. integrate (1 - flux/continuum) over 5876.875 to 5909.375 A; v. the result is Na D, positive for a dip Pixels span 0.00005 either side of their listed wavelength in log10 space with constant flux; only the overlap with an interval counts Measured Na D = 3.8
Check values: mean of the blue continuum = 30.8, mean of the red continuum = 34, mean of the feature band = 28.3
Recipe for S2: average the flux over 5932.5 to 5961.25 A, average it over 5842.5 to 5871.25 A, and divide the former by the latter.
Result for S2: 1.1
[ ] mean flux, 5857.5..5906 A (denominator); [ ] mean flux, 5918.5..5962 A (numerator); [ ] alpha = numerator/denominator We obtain 1.2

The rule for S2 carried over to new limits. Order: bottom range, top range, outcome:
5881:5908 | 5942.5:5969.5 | 1.26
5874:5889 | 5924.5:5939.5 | 1.11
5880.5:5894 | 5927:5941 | 1.38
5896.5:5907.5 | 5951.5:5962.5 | 1.17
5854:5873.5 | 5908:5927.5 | 1.11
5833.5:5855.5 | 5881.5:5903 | 0.71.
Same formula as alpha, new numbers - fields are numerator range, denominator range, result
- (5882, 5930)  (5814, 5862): 0.86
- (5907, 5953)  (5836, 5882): 1.05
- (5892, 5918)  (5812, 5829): 0.92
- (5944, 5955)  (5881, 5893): 1.47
